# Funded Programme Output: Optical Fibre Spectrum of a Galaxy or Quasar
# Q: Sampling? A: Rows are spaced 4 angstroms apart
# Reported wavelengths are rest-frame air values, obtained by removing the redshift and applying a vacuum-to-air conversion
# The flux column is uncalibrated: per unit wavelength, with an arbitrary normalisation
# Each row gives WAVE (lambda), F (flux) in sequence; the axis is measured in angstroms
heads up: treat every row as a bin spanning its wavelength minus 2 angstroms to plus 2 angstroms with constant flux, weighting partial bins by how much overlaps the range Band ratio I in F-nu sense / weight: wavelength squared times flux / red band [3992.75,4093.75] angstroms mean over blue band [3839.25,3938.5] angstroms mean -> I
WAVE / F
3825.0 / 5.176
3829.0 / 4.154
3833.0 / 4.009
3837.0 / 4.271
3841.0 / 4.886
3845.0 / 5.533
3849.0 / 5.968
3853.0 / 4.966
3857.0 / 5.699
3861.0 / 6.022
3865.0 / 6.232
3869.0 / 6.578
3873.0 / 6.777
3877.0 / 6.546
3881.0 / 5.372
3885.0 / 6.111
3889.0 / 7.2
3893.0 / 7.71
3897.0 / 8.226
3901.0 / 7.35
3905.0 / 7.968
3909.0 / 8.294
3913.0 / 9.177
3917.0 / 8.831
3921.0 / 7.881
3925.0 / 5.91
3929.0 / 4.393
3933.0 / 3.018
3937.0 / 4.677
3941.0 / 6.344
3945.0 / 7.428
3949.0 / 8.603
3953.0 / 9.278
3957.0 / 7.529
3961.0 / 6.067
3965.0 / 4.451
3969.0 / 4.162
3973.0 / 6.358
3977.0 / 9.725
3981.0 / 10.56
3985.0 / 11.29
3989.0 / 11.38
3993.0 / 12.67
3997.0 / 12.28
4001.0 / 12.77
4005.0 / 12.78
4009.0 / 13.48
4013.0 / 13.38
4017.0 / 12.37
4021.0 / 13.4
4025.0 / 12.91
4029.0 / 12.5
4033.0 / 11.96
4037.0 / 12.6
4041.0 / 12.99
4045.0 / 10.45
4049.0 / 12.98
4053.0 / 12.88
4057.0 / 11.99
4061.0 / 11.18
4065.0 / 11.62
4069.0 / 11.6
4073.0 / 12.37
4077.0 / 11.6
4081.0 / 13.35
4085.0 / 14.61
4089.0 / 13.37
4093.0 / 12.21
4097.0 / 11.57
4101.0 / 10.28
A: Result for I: 2.1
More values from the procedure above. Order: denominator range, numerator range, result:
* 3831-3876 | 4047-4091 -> 2.50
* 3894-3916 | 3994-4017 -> 1.65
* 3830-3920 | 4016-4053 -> 2.07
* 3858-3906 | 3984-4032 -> 1.98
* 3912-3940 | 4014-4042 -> 2.17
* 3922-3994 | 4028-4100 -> 1.75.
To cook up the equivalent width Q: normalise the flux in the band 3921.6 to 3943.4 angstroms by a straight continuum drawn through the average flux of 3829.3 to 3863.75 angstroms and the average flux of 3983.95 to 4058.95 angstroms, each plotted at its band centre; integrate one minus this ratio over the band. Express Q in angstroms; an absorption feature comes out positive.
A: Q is 9.1 angstroms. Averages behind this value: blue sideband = 5.14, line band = 5.11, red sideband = 12.5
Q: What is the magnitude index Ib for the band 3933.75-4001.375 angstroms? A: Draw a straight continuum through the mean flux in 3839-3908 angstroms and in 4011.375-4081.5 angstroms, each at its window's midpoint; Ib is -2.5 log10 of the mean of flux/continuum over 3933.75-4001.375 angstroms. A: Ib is 0.17 mag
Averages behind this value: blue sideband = 6.45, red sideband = 12.3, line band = 8.36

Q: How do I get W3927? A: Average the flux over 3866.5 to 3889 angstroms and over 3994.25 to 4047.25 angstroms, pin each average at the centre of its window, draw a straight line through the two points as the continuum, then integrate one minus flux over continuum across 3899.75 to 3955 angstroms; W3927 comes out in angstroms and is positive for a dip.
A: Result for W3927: 8.9 angstroms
